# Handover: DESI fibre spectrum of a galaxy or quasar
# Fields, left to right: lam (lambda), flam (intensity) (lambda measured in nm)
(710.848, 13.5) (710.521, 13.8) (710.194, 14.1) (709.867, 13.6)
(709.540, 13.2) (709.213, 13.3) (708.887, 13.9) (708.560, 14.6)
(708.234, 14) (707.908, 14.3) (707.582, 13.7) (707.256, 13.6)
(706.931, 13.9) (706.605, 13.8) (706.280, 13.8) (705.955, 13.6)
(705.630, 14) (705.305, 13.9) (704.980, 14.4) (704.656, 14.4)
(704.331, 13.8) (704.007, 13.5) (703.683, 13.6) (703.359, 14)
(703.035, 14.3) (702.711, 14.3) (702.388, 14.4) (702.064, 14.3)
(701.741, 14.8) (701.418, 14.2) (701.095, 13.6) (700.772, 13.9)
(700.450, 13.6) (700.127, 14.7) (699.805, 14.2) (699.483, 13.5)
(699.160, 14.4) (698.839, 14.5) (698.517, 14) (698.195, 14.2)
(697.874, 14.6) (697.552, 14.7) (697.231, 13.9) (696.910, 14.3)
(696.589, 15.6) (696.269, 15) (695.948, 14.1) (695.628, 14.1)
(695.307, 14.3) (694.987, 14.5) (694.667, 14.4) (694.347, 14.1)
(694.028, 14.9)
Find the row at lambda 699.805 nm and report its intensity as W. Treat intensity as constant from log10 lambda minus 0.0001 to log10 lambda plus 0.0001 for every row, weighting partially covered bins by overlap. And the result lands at 14.2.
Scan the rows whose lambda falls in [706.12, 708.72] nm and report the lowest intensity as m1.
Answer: 13.6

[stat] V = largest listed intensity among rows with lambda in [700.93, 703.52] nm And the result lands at 14.8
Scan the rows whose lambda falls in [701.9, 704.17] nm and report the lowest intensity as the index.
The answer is 13.5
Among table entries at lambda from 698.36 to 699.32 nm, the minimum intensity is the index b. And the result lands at 14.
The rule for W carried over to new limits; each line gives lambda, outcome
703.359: 14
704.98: 14.4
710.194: 14.1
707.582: 13.7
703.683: 13.6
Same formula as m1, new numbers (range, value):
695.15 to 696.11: 14.1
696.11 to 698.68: 13.9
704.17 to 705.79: 13.8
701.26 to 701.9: 14.2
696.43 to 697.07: 14.3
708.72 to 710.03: 13.2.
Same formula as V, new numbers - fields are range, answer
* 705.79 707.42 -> 13.9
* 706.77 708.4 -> 14.3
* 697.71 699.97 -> 14.6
